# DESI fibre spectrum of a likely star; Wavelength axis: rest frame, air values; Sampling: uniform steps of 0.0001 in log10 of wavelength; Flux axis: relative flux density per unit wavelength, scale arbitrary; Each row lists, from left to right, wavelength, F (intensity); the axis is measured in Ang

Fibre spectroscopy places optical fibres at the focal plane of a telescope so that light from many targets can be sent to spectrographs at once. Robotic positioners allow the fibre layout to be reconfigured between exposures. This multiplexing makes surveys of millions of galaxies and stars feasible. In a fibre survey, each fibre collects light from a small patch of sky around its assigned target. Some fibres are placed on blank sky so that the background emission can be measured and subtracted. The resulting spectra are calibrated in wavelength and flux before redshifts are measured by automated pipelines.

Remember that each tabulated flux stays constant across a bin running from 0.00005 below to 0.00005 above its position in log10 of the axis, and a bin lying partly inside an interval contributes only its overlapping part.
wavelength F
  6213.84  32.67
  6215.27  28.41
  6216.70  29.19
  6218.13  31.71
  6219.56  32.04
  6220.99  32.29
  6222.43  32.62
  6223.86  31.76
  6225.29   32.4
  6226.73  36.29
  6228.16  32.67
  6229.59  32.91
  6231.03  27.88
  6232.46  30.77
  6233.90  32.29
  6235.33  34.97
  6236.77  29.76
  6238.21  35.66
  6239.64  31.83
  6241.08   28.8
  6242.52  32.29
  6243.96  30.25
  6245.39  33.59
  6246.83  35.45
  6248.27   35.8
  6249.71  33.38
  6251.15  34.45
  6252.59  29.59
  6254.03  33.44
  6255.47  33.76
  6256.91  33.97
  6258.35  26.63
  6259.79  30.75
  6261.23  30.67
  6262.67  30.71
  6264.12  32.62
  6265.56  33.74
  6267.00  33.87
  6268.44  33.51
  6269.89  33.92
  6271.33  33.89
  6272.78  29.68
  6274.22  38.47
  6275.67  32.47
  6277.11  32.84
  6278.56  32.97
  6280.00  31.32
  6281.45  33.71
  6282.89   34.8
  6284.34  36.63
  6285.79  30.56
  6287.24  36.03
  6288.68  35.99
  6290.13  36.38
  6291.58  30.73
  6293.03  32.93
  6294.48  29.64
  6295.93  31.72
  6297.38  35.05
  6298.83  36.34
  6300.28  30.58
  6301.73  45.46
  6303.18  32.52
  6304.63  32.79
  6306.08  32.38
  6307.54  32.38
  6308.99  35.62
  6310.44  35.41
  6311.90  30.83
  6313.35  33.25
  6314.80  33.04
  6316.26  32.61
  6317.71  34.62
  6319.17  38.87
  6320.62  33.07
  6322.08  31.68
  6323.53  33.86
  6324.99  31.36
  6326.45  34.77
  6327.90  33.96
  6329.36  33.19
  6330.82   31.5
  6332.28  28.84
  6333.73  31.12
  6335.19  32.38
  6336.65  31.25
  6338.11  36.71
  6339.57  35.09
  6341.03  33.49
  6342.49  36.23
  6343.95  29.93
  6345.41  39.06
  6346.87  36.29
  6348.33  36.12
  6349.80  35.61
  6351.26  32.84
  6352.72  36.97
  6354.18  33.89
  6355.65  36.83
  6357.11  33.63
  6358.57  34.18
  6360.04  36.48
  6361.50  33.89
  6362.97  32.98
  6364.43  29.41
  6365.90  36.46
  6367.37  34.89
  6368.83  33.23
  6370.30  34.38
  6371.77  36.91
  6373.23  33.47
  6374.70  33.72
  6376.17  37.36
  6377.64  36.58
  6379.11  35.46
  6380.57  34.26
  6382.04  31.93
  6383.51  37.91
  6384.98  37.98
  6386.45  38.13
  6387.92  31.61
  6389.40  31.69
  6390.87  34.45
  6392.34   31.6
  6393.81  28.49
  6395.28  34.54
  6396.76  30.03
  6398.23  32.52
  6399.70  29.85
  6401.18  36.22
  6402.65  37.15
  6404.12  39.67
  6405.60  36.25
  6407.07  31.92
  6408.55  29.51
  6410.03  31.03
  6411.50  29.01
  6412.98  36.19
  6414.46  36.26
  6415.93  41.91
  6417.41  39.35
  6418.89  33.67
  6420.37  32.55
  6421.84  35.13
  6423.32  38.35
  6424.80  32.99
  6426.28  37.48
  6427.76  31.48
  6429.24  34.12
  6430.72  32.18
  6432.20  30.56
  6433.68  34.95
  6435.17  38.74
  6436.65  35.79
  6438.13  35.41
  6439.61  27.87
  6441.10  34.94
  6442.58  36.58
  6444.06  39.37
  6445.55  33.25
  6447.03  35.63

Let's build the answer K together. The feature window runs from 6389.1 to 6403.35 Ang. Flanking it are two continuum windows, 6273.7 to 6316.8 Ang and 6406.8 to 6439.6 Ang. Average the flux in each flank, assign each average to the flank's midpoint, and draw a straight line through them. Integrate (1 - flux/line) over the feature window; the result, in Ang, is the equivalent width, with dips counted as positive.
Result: 0.7 Ang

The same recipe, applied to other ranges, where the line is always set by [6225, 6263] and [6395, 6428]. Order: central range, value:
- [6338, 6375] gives -1.0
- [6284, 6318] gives -0.8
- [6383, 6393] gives -0.1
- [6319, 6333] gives 0.2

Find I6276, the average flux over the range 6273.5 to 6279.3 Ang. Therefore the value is 34.2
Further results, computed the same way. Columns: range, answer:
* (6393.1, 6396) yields 31.6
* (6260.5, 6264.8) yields 31.3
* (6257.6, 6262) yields 29.4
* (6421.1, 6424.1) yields 36.8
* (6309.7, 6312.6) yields 33.1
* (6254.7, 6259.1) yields 31.5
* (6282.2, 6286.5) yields 34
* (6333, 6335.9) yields 31.8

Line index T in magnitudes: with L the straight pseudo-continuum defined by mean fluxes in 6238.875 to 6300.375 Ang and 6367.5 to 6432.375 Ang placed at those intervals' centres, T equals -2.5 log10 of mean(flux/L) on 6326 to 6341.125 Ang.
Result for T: 0.02 mag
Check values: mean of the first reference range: 33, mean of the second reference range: 34.3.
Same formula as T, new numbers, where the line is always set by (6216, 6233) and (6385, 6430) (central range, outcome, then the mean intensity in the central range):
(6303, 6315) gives -0.01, 33.2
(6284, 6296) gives -0.02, 33.4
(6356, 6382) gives -0.03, 34.5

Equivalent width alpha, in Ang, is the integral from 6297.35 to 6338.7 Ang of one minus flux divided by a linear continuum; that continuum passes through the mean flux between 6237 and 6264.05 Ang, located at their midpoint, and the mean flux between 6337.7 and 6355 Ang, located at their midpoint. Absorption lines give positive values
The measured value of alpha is 0.8 Ang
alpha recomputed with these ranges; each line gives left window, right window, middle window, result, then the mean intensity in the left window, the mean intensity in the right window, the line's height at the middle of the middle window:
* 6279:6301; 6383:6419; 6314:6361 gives -0.3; 33.5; 34.3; 33.8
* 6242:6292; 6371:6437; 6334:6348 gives -0.2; 33.1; 34.5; 33.8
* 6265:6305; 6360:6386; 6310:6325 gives 0.3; 33.9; 34.9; 34.2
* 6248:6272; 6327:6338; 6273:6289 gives -0.8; 32.6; 32.1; 32.4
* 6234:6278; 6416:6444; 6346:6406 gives -0.6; 32.7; 34.9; 34.2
